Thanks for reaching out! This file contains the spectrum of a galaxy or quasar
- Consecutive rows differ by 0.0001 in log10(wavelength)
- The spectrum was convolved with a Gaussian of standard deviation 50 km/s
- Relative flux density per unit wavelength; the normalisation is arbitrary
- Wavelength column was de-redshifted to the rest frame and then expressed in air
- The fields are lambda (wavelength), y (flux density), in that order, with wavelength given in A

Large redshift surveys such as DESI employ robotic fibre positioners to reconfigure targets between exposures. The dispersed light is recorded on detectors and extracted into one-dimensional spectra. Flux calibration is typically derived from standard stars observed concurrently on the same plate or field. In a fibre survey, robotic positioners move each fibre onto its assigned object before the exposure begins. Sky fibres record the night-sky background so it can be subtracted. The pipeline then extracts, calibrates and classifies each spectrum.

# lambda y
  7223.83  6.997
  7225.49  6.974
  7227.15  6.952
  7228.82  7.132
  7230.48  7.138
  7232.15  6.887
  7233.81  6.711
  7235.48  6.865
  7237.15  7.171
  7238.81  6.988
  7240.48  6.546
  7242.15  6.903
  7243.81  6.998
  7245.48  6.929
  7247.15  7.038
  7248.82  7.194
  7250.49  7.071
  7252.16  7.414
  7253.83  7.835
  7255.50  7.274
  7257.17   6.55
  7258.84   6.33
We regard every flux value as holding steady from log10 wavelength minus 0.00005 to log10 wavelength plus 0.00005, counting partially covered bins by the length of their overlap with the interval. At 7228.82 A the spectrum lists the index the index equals 7.132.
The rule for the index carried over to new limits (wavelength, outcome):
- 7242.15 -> 6.903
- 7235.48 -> 6.865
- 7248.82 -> 7.194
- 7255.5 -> 7.274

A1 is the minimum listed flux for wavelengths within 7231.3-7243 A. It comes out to 6.546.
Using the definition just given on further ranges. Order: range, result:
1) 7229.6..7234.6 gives 6.711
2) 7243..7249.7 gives 6.929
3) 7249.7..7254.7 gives 7.071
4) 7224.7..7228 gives 6.952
